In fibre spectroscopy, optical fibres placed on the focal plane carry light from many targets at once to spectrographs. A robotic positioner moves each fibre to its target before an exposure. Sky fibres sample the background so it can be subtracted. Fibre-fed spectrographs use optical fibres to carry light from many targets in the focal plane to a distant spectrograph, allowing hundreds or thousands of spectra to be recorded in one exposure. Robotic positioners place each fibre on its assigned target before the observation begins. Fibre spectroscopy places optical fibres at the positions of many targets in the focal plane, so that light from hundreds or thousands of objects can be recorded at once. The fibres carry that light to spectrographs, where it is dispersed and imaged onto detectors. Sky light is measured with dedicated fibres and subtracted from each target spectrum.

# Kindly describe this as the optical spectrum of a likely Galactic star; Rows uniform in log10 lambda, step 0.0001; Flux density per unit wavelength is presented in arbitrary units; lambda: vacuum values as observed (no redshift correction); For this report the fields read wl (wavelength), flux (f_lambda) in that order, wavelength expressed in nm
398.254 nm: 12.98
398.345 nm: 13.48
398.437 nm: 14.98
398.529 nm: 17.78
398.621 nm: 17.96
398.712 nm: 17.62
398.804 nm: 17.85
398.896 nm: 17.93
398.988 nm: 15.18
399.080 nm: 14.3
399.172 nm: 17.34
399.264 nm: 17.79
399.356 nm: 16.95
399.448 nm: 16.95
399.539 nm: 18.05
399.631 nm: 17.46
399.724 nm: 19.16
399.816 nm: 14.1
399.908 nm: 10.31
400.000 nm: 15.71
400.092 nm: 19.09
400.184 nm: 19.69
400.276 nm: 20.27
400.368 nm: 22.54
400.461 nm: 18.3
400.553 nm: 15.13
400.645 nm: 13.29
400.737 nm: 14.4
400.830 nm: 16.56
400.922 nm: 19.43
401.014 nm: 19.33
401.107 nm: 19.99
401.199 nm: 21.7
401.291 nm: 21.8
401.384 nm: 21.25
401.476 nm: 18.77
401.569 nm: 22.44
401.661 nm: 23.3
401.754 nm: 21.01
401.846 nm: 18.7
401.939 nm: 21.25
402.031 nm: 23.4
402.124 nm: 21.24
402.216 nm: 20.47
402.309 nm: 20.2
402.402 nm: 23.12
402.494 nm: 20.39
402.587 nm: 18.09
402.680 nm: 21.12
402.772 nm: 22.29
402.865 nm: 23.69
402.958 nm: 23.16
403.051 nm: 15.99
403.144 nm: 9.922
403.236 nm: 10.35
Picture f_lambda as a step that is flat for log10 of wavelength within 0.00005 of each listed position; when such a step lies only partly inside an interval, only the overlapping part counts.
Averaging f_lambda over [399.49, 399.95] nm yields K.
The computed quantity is 15.9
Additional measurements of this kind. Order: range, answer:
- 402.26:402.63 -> 20.5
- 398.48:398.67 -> 17.9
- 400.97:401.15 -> 19.6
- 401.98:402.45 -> 21.7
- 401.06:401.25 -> 20.9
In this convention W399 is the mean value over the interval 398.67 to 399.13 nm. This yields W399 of 16.5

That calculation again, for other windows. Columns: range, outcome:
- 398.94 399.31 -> 16.1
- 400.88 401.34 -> 20.5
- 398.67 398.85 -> 17.7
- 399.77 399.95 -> 12.3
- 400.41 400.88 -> 15.6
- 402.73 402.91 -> 23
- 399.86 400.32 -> 17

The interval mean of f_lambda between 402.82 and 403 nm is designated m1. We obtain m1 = 23.4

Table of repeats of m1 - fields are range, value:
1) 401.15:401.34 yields 21.7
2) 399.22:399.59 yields 17.5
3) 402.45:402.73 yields 19.9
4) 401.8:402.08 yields 21.1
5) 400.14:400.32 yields 20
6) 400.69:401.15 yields 17.9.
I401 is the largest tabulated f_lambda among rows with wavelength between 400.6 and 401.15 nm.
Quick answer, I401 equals 19.99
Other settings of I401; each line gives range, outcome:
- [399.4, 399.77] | 19.16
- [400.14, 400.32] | 20.27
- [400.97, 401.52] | 21.8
